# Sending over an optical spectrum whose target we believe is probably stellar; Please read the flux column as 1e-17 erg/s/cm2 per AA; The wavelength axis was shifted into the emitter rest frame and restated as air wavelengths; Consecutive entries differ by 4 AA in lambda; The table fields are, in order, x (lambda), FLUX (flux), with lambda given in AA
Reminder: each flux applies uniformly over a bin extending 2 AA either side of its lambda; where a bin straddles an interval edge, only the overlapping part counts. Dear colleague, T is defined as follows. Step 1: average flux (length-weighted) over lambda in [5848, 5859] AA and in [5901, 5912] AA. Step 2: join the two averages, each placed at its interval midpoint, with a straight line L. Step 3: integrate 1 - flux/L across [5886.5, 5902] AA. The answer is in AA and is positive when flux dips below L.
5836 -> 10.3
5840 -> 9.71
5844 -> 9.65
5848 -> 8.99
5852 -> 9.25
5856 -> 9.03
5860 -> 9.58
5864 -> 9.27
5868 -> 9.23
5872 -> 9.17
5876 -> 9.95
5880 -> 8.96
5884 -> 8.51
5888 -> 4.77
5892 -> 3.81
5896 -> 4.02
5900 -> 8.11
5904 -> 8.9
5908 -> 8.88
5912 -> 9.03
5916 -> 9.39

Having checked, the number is 6.47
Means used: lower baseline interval 9.15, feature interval 5.19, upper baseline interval 8.84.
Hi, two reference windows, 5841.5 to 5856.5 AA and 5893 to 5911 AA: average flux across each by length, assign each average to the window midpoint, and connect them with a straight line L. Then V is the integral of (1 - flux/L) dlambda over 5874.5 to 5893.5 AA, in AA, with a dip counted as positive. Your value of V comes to 2.00 AA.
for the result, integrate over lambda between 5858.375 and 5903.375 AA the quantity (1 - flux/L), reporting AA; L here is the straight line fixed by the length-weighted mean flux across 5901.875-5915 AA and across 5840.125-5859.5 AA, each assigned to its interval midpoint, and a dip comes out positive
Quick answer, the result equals 6.7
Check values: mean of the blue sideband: 9.3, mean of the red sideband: 8.96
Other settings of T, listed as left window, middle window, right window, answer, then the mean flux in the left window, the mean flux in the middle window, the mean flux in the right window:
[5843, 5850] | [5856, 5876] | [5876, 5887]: -1.0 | 9.27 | 9.35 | 8.6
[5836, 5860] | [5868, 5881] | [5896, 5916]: -0.7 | 9.43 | 9.37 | 8.32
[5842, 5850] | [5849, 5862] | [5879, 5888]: -0.5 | 9.32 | 9.26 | 7.83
